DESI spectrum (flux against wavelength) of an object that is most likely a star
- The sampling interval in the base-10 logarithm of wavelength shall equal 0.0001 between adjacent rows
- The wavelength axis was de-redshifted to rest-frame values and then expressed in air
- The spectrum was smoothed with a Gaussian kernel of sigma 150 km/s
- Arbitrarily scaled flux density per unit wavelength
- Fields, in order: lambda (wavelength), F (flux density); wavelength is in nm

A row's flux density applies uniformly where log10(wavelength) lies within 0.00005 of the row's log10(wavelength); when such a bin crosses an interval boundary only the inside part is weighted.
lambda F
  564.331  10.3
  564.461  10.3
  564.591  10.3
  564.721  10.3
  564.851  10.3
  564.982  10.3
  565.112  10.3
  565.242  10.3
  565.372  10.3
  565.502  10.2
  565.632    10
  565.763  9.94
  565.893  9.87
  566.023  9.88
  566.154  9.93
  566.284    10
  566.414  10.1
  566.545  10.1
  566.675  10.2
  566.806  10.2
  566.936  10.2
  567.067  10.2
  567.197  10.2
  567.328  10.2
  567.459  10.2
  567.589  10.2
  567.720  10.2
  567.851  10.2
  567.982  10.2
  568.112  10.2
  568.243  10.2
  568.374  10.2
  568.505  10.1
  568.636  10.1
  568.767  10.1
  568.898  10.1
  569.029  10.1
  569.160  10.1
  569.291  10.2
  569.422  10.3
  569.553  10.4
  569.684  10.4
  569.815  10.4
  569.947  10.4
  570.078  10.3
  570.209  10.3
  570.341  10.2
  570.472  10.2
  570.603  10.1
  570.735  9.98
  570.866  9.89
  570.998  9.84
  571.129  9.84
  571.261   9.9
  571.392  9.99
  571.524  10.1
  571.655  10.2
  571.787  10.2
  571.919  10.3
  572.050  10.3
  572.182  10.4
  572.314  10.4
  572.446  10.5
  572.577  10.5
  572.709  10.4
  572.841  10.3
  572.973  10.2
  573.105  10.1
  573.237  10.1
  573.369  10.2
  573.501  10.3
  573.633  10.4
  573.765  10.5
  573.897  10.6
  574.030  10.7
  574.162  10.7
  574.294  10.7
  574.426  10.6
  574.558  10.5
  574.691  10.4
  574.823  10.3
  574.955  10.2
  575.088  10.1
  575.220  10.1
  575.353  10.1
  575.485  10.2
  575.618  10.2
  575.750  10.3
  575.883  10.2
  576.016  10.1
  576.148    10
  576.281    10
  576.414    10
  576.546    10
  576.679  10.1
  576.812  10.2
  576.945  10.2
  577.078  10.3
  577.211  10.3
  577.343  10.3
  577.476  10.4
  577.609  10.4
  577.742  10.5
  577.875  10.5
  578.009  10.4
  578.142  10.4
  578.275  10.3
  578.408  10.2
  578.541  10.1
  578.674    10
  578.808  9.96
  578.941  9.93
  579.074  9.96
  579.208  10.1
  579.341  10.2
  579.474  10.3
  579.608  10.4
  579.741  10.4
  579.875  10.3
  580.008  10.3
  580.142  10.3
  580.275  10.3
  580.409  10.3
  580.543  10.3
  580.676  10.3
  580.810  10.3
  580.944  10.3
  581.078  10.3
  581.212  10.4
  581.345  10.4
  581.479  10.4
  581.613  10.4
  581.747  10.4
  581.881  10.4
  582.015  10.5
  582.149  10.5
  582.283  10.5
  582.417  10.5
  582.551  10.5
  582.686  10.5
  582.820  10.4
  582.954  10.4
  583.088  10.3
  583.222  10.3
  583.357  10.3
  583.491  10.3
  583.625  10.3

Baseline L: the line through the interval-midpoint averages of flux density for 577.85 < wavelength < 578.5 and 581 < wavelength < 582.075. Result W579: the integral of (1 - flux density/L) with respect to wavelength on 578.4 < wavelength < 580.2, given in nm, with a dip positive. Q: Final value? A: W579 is 0.032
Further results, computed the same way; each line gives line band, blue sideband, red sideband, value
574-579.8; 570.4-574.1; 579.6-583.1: 0.032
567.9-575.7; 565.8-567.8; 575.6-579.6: -0.077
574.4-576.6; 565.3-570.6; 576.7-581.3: 0.011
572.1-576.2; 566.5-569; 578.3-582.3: -0.042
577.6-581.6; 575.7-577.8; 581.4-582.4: 0.024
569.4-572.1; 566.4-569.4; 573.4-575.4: 0.028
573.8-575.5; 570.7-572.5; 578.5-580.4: -0.043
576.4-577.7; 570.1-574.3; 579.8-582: 0.009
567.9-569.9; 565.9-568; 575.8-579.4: -0.014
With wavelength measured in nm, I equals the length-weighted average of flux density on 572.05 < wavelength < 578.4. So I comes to 10.3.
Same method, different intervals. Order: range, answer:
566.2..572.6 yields 10.2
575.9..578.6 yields 10.2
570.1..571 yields 10.1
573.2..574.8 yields 10.5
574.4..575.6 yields 10.3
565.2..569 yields 10.1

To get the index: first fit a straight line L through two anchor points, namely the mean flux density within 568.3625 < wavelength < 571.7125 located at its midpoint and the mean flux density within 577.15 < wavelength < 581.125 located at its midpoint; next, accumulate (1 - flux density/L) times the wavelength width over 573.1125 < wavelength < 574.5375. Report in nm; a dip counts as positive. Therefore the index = -0.04 nm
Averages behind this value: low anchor 10.1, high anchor 10.3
